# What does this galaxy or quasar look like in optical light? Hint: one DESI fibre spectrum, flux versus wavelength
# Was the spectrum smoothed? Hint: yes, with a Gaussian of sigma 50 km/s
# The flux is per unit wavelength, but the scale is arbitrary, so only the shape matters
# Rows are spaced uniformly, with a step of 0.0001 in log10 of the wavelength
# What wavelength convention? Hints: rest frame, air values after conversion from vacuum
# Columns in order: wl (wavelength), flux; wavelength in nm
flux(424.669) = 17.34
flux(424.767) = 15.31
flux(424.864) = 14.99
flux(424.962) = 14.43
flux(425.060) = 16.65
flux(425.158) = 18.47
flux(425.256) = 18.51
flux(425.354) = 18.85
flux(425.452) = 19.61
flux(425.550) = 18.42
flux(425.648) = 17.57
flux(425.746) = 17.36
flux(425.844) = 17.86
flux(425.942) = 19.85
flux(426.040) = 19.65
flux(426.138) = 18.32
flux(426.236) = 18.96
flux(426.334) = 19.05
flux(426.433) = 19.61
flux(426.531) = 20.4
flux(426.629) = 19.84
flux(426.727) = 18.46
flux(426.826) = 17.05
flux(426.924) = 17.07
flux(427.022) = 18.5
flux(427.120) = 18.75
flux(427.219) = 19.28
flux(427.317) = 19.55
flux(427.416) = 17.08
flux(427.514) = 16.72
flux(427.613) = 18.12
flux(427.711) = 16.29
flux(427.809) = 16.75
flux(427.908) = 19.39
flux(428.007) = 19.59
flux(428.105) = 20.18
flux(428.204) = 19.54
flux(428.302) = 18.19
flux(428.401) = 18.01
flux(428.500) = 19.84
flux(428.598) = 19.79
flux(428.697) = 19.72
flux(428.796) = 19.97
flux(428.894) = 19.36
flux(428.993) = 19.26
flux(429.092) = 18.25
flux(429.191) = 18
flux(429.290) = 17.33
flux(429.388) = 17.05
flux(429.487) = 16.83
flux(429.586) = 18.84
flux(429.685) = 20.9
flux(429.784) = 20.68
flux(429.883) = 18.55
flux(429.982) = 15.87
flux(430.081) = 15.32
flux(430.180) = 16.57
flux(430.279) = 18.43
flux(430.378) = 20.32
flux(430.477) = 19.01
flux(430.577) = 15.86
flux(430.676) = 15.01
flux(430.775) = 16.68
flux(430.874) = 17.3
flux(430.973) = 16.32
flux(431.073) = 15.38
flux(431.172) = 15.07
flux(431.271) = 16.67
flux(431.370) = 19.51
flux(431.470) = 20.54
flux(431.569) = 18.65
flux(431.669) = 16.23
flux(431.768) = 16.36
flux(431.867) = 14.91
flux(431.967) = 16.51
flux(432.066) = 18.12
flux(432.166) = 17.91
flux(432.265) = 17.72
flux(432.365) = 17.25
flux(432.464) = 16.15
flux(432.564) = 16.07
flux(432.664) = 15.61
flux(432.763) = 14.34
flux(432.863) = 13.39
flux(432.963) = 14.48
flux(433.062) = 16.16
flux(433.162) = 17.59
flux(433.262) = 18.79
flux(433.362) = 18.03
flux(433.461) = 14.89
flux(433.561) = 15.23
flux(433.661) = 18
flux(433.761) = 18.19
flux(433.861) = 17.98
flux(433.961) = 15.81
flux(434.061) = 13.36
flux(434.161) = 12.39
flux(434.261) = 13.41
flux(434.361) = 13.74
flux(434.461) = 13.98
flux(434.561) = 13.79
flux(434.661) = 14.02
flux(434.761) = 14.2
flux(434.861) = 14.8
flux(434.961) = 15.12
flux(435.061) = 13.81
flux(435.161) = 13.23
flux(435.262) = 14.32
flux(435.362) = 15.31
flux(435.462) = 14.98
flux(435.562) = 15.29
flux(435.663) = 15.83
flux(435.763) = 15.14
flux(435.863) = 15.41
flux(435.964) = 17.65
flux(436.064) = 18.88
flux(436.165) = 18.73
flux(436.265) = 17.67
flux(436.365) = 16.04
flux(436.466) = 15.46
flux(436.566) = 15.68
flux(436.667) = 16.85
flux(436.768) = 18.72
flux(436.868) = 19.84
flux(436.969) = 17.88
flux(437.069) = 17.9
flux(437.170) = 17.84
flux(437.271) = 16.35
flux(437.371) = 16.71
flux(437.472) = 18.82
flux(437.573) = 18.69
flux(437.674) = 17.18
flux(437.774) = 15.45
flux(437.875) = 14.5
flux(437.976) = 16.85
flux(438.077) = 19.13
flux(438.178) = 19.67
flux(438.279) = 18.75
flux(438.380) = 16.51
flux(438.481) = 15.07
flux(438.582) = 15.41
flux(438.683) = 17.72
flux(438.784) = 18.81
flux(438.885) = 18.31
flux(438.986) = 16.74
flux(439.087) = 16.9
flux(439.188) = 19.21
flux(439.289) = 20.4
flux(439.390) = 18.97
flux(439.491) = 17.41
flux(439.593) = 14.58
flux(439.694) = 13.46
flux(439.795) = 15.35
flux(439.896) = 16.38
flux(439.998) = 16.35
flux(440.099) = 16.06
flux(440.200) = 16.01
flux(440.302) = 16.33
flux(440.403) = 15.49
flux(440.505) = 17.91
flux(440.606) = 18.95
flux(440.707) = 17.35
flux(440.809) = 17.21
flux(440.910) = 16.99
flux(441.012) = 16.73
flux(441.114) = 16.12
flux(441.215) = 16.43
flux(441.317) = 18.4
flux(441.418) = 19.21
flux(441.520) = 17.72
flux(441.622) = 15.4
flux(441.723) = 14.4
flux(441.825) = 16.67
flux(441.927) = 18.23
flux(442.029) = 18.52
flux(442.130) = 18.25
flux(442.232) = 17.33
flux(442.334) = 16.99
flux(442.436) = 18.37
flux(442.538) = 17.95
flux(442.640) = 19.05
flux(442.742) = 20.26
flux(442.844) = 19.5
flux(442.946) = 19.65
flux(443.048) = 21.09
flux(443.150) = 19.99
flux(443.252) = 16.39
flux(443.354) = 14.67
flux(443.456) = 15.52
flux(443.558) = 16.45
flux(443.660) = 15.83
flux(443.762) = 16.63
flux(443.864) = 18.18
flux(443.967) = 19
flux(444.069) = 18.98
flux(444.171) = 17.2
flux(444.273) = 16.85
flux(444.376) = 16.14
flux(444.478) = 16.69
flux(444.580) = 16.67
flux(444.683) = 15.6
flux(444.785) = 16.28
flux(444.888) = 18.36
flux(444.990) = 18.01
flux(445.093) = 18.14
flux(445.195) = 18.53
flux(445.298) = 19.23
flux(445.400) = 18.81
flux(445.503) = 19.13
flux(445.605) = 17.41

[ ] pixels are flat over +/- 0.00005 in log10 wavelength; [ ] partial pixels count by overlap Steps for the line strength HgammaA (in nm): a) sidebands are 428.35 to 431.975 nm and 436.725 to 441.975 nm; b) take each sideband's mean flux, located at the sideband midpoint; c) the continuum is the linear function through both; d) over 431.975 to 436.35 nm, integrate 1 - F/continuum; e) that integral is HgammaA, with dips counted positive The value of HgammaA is 0.45 nm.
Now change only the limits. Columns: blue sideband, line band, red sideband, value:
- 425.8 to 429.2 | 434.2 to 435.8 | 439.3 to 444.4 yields 0.318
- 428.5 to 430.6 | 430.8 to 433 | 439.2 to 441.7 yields 0.186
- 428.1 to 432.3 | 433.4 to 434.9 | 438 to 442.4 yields 0.227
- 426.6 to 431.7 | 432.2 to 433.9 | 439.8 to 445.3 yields 0.135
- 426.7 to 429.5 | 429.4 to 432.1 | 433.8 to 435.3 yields -0.111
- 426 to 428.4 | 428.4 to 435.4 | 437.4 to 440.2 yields 0.510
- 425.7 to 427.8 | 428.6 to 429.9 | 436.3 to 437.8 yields -0.050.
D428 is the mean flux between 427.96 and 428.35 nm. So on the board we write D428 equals 19.4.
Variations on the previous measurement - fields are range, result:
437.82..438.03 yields 15.7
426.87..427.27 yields 18.4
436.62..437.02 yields 18.4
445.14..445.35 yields 18.9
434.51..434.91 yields 14.2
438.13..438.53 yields 17.5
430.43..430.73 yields 16.6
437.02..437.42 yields 17.2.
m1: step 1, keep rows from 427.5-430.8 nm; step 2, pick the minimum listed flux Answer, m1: 15.01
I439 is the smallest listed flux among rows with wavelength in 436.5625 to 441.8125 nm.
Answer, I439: 13.46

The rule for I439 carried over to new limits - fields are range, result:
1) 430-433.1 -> 13.39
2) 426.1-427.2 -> 17.05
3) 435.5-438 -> 14.5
